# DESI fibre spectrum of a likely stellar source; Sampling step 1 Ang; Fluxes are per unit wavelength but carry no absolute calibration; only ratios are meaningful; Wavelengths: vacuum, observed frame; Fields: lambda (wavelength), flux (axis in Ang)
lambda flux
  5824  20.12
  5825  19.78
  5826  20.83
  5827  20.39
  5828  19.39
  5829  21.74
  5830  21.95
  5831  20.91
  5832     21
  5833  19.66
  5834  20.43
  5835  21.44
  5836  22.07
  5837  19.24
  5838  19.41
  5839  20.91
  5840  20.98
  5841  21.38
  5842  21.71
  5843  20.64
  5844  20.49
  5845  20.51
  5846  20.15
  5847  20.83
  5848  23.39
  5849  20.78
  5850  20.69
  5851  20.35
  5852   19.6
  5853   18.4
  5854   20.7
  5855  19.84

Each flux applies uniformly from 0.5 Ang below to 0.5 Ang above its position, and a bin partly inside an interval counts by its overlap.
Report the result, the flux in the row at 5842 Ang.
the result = 21.71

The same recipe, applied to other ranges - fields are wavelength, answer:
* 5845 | 20.51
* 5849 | 20.78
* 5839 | 20.91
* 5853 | 18.4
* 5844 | 20.49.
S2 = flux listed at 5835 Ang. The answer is 21.44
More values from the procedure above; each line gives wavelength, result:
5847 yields 20.83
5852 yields 19.6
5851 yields 20.35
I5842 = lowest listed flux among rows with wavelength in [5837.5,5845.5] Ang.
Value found 19.41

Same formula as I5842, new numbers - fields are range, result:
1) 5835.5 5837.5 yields 19.24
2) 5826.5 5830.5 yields 19.39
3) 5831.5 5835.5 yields 19.66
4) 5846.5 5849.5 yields 20.78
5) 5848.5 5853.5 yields 18.4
